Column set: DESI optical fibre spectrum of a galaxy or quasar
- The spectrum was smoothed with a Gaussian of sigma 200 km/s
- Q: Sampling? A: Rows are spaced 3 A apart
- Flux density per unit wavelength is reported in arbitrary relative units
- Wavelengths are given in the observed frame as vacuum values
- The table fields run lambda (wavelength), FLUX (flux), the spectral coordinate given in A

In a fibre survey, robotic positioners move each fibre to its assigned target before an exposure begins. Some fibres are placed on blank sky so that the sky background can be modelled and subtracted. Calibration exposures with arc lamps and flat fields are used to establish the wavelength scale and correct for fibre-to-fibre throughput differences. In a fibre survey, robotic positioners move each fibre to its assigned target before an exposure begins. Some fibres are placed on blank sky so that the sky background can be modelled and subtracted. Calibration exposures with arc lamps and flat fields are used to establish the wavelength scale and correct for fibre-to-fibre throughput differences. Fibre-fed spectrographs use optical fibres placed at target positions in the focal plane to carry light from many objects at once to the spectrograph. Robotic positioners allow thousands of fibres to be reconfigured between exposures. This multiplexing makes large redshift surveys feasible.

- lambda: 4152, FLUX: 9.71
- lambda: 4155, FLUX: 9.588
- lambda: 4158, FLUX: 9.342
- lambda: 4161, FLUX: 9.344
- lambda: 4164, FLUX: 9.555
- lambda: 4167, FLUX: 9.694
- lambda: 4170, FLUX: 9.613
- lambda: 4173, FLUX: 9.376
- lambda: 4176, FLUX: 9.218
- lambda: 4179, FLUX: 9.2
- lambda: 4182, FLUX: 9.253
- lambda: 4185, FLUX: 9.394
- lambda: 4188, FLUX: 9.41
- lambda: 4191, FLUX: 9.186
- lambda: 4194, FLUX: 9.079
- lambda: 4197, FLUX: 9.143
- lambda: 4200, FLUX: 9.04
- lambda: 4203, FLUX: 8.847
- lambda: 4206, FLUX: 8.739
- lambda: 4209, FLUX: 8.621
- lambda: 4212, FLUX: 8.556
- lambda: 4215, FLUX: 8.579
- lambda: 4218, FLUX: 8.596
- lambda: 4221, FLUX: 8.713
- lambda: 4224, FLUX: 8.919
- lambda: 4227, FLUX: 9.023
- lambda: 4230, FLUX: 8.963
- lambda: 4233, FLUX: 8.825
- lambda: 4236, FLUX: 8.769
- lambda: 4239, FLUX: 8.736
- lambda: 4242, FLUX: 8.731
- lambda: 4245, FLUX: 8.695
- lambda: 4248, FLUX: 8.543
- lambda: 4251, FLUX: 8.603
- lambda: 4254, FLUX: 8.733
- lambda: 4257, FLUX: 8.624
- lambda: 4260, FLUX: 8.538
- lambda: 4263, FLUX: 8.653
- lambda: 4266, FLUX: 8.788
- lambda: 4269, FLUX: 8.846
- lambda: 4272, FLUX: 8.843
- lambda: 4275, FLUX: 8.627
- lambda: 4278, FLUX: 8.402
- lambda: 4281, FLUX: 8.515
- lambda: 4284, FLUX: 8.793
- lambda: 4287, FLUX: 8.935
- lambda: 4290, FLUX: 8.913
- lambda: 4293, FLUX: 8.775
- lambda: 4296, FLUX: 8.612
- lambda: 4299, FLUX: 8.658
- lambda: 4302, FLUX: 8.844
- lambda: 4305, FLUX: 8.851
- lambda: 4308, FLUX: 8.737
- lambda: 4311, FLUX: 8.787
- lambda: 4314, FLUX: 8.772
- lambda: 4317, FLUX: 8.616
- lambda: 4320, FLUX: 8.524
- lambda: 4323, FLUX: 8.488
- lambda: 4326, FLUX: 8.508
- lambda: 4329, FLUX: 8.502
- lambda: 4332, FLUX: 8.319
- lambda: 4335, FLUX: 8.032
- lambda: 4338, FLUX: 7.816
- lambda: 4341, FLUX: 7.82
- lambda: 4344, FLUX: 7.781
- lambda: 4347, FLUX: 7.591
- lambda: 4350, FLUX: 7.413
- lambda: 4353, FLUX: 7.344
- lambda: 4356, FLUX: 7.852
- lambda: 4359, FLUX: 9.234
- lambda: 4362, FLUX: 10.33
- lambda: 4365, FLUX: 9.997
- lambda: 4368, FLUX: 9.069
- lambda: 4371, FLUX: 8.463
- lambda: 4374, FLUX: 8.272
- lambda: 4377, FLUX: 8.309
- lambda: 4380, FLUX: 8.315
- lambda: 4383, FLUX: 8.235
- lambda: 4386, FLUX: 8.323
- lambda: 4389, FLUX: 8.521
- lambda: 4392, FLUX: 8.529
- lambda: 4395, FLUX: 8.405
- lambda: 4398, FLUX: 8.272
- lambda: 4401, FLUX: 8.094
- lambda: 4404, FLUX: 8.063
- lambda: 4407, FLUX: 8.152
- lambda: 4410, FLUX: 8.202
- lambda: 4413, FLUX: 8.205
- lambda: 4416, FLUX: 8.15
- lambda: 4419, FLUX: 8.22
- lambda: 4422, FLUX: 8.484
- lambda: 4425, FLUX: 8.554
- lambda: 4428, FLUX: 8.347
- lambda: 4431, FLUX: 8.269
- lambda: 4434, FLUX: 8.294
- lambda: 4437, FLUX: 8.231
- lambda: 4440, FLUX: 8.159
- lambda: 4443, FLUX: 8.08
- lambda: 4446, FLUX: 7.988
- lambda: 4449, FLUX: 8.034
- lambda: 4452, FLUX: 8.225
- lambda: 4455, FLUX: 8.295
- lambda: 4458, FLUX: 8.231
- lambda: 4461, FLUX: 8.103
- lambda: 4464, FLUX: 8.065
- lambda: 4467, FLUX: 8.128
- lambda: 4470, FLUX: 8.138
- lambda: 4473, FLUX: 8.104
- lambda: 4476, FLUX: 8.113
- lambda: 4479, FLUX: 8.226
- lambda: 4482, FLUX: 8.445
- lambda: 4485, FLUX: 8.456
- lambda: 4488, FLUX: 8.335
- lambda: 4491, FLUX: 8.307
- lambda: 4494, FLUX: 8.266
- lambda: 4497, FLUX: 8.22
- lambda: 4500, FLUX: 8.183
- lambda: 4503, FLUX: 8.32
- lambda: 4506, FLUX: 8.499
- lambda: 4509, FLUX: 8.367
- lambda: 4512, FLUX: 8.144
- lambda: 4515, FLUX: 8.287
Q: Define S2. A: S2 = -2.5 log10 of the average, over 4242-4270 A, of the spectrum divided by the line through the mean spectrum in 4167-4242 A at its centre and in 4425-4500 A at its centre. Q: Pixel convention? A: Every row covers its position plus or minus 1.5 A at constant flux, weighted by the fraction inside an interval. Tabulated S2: 0.02 mag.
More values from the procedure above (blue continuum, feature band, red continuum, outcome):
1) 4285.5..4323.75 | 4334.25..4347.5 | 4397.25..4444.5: 0.10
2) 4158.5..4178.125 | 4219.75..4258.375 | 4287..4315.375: 0.04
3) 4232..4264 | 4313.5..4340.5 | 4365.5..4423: 0.02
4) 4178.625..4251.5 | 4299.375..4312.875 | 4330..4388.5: -0.03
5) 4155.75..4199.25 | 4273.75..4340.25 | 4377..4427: 0.02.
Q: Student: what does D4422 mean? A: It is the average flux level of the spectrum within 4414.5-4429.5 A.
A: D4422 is 8.35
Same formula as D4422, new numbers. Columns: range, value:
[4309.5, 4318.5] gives 8.73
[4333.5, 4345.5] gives 7.86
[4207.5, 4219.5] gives 8.59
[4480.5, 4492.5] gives 8.39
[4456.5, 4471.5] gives 8.13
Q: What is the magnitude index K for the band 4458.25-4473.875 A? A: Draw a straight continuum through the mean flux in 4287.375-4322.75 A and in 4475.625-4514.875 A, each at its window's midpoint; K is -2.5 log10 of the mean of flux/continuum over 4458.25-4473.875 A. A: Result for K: 0.033 mag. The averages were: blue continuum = 8.73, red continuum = 8.3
